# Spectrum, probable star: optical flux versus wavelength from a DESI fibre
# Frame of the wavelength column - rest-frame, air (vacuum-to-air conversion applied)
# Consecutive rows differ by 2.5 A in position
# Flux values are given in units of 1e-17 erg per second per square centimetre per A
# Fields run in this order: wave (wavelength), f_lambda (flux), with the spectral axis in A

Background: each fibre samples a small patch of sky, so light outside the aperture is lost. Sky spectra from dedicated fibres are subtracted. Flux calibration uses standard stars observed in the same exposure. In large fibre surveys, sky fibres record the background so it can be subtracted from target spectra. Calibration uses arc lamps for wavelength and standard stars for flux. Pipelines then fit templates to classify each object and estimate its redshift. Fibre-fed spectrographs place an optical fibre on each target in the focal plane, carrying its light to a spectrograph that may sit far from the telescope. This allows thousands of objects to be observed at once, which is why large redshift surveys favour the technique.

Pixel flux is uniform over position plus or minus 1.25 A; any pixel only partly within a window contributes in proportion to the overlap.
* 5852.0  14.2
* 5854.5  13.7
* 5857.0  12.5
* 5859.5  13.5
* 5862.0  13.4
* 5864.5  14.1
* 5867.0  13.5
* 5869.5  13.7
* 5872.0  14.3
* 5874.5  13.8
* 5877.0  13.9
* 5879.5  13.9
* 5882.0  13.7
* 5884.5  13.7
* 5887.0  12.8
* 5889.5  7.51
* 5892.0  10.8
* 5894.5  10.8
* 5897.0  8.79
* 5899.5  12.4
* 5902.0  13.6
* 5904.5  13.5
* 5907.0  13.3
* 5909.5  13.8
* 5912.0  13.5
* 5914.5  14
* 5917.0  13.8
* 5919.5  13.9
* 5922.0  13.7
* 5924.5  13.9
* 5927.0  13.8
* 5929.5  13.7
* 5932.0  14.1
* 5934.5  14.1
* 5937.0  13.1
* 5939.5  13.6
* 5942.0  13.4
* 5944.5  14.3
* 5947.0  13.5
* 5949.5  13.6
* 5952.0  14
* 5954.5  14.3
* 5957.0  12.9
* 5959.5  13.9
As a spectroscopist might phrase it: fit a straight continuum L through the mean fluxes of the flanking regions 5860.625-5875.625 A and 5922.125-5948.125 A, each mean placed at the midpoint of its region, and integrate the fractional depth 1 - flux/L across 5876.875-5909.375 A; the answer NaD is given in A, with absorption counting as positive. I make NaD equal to 3.72 A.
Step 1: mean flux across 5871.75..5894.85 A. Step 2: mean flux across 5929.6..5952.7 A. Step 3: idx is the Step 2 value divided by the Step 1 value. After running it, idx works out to 1.10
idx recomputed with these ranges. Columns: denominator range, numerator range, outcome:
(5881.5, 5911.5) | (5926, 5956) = 1.14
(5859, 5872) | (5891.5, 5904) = 0.83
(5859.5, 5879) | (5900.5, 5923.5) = 0.99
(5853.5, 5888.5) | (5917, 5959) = 1.01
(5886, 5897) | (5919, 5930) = 1.35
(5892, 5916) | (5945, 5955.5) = 1.11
